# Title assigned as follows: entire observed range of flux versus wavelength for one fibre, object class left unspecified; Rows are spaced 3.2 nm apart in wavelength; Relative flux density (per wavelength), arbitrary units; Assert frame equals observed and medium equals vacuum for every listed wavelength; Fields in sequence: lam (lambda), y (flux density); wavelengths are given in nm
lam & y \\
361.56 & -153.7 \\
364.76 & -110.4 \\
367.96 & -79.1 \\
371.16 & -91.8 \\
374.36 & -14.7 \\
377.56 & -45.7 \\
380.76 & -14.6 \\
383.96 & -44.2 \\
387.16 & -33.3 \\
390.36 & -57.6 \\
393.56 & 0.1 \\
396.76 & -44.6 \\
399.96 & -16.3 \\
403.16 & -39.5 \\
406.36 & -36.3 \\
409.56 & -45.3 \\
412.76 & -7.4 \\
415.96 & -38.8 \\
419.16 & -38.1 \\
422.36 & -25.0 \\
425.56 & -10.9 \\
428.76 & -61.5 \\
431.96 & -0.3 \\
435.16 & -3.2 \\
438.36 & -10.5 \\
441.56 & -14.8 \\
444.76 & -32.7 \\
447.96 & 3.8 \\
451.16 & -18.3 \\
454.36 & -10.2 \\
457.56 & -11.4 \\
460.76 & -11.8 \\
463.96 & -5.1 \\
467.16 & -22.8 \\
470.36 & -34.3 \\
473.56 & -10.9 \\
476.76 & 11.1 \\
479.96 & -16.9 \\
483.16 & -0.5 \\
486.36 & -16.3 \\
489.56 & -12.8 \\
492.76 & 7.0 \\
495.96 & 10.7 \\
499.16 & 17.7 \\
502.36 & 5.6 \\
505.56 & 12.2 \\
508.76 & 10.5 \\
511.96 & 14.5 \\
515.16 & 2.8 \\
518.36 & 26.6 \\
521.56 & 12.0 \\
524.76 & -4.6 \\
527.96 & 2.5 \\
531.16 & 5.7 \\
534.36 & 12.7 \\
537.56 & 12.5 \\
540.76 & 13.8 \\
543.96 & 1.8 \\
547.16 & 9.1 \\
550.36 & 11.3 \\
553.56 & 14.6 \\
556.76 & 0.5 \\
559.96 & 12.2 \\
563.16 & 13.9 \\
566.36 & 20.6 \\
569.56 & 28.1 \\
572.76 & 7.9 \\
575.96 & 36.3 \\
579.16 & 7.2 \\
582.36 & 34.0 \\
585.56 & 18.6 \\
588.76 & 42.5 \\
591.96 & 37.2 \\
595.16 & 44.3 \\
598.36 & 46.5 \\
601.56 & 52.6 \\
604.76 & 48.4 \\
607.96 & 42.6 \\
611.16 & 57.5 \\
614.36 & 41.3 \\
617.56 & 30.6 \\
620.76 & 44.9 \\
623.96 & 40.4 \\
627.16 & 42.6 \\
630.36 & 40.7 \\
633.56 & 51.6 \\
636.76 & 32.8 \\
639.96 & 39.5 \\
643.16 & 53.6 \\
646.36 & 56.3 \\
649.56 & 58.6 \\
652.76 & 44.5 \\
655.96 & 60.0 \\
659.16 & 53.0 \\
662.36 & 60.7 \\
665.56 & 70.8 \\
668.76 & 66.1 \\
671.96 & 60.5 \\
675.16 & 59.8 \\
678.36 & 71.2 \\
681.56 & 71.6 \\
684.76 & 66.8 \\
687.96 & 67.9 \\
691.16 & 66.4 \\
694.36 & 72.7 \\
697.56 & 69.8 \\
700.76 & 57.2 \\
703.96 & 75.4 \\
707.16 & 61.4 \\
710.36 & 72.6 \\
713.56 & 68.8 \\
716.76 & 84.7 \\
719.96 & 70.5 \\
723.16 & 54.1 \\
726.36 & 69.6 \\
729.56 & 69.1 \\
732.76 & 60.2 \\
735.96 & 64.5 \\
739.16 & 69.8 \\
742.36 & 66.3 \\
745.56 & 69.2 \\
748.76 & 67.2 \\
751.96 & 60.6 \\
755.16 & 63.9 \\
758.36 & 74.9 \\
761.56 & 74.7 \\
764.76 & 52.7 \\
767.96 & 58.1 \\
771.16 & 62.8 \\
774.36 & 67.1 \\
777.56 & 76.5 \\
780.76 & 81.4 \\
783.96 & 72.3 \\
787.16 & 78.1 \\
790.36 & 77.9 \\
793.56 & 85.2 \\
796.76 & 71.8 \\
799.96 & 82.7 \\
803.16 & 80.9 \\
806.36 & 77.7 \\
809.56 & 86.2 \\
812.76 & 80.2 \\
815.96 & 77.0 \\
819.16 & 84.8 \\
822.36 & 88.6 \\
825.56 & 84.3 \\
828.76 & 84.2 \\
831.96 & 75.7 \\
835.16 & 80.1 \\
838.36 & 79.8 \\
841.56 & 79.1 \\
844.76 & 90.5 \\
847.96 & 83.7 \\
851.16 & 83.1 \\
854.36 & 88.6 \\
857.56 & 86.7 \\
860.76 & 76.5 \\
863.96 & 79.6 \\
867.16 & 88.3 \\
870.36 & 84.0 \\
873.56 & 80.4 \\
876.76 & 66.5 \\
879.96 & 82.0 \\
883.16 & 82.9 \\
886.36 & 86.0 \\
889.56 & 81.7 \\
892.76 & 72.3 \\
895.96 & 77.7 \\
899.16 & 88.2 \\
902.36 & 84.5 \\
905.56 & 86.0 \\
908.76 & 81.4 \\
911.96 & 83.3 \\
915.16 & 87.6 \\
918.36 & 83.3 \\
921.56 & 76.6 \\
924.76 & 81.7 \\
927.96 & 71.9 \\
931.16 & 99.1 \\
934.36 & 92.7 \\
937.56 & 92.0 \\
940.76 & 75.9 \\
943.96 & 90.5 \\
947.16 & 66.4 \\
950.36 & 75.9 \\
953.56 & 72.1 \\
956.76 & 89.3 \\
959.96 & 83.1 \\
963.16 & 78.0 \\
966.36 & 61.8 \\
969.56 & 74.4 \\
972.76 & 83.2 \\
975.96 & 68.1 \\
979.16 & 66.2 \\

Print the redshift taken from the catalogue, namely 0.49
